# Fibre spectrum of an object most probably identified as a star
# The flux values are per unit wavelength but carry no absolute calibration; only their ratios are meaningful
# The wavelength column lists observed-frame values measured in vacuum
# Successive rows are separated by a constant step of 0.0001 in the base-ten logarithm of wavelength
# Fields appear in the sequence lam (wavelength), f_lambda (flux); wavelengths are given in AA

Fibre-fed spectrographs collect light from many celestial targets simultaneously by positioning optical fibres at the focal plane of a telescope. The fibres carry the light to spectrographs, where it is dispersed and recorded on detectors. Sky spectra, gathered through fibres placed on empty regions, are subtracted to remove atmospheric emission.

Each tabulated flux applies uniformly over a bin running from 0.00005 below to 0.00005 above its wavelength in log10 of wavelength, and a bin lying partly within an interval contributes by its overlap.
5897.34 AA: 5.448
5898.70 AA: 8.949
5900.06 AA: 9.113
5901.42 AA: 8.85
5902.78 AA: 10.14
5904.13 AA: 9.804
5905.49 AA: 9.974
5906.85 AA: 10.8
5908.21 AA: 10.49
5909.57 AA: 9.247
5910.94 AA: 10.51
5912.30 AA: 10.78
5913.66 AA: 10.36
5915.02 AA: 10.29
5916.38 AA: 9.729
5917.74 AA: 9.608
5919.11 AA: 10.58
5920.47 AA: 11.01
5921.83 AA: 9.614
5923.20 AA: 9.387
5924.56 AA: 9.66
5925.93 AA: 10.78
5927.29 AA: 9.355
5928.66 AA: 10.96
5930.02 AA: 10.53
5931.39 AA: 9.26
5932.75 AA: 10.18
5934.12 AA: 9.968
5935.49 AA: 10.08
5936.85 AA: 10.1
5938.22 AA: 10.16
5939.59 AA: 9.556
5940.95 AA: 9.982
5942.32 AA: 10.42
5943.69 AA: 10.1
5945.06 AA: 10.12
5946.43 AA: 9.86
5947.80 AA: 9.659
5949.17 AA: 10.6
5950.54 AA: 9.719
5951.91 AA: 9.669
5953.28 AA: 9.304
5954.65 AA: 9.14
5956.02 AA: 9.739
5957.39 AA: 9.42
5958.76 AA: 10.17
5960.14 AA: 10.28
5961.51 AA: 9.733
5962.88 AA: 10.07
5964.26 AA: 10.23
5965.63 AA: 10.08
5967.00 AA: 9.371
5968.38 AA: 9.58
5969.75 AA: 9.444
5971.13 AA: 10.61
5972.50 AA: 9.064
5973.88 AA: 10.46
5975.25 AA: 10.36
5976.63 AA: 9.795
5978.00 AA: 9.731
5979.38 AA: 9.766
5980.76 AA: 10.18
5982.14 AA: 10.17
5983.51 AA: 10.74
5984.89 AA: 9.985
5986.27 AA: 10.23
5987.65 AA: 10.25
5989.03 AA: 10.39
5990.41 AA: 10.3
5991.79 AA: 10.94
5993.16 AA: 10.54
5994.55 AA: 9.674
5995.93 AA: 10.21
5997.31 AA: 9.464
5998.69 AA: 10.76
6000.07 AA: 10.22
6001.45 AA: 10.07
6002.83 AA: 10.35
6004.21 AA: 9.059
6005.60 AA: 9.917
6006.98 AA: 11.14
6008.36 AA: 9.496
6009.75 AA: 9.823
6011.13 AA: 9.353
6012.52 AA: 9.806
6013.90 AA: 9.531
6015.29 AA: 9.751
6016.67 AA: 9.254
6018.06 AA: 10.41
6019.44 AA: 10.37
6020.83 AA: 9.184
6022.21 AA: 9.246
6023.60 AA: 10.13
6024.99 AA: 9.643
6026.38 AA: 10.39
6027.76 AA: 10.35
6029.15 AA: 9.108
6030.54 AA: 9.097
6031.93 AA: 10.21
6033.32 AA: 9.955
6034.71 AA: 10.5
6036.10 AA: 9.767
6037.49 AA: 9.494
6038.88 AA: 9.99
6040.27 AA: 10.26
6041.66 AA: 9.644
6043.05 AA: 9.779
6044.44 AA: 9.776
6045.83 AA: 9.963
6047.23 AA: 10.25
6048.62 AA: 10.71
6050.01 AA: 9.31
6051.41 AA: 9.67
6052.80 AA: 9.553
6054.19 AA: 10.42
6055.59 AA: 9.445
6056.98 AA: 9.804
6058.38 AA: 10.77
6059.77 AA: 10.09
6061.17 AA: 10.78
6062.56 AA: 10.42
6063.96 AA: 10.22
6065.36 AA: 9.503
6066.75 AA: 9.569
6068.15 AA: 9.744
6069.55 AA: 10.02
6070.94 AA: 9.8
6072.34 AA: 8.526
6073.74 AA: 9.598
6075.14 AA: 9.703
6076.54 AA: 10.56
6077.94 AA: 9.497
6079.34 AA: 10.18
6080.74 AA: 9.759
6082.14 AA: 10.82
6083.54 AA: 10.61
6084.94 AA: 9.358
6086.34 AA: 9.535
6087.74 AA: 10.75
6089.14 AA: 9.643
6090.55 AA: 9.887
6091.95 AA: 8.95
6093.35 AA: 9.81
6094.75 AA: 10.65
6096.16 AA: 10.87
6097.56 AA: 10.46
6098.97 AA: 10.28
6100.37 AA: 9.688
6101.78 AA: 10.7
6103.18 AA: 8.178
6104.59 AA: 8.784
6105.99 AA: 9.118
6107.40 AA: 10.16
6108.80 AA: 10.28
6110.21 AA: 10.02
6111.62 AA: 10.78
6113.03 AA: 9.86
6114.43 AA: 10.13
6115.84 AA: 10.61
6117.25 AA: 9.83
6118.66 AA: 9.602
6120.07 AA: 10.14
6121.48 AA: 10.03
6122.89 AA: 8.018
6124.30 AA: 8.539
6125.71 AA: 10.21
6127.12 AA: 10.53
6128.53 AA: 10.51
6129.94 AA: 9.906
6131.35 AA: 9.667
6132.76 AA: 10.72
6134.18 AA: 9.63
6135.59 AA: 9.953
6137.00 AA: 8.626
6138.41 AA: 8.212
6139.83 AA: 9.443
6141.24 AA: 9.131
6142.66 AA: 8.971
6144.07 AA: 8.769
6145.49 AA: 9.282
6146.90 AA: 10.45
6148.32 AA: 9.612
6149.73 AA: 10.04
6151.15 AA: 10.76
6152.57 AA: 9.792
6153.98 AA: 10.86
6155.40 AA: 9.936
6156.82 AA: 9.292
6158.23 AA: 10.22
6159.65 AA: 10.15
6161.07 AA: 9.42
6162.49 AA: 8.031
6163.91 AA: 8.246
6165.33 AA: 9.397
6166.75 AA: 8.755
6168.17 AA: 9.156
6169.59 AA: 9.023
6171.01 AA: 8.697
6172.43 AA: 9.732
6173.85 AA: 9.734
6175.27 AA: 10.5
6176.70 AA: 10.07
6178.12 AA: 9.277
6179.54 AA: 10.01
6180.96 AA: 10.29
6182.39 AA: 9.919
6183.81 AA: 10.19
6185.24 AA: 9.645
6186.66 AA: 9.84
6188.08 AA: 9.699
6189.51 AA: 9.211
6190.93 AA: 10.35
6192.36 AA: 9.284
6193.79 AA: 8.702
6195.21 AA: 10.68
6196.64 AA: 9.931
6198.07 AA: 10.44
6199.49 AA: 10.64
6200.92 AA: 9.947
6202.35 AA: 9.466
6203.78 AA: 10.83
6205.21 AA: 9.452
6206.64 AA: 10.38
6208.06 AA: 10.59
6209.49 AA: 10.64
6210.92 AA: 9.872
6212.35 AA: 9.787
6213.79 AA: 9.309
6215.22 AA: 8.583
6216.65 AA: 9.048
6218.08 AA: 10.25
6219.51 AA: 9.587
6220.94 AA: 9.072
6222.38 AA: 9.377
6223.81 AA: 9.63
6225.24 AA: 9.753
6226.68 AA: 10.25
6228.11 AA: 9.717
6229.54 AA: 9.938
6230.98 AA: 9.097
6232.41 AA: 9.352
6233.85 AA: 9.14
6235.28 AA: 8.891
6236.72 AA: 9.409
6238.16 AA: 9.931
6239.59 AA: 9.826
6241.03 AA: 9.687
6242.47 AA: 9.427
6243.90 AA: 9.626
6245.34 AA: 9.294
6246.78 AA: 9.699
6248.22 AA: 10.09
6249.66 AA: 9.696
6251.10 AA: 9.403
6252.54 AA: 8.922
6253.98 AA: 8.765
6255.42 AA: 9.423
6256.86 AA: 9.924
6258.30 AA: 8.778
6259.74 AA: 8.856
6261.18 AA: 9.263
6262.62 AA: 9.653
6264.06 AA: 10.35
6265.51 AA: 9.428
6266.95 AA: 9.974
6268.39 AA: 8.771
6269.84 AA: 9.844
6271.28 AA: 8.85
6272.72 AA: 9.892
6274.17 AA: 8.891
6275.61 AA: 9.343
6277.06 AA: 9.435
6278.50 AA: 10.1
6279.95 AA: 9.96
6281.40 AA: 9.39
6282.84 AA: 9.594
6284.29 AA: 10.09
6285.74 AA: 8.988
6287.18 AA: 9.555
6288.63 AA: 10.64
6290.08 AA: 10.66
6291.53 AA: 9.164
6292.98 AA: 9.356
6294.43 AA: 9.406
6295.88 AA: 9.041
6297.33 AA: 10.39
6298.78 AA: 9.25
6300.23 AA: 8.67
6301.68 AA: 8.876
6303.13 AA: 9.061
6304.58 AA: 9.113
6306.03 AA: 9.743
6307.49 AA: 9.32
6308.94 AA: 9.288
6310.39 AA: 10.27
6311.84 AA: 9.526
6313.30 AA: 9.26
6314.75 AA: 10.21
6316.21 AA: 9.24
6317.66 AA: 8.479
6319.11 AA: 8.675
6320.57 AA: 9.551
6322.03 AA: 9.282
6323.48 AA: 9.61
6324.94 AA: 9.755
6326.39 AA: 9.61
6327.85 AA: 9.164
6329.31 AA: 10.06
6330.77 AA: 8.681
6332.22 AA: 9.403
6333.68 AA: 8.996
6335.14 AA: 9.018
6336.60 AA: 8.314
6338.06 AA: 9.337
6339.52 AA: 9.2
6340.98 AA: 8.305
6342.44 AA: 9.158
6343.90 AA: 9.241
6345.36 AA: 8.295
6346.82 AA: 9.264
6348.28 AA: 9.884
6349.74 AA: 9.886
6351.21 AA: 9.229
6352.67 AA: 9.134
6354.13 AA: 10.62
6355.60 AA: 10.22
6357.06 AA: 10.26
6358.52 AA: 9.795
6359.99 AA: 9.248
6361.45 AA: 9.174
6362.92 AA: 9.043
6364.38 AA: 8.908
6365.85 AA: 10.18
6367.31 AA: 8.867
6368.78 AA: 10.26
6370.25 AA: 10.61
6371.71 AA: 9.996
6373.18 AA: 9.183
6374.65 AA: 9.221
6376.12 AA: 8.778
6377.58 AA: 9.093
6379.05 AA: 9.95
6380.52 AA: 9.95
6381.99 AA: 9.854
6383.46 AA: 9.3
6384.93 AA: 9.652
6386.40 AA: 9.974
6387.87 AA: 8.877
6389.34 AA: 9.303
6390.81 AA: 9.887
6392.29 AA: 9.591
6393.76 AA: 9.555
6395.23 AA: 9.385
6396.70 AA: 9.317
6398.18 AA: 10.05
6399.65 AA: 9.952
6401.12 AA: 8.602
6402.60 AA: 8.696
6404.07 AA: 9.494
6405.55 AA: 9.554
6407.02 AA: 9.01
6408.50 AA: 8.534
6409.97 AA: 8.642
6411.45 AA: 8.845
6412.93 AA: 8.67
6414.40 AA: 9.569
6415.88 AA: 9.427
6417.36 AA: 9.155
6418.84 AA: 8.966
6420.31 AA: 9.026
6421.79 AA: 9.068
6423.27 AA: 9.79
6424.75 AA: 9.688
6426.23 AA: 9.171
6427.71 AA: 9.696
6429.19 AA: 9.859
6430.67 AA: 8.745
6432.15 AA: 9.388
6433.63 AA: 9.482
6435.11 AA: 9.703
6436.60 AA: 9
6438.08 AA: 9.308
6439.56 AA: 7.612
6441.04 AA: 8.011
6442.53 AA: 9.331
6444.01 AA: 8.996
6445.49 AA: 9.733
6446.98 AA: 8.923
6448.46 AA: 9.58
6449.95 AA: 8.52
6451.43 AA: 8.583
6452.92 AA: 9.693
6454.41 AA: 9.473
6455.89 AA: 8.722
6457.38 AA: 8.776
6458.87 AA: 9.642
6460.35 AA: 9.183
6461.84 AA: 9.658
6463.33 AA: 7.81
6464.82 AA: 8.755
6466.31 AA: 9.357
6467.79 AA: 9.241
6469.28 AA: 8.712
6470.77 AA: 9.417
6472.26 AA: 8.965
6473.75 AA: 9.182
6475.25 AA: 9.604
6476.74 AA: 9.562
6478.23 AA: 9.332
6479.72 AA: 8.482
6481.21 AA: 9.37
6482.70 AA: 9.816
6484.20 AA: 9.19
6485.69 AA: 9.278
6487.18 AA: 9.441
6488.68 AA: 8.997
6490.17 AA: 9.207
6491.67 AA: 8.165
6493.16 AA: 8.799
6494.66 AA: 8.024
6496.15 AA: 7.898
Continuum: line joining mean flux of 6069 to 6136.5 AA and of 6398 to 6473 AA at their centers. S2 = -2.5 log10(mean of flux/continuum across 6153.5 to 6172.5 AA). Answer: 0.05 mag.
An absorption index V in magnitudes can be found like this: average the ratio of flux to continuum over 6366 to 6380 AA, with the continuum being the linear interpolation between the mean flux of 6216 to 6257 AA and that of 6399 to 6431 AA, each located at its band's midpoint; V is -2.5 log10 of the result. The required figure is -0.04 mag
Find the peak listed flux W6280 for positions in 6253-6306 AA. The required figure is 10.66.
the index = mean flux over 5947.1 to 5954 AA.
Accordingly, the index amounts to 9.79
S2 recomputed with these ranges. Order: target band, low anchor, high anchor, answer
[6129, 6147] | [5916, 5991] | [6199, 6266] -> 0.036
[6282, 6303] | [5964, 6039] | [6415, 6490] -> -0.010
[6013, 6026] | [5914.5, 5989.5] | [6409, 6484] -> 0.014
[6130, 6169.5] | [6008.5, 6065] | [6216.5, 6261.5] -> 0.019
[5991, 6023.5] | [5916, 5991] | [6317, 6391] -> -0.004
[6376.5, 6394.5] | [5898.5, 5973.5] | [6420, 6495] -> -0.038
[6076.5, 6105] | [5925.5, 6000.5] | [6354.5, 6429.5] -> -0.011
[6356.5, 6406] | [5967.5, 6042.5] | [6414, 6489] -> -0.025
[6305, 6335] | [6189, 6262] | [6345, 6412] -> 0.016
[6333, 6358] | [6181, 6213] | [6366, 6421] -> 0.024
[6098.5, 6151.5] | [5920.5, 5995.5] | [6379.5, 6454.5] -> 0.003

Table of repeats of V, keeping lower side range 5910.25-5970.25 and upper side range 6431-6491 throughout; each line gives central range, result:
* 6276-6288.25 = -0.03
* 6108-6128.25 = -0.02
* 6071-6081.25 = 0.01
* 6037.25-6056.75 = -0.01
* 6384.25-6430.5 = -0.01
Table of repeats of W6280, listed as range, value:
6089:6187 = 10.87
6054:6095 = 10.82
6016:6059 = 10.77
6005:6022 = 11.14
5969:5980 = 10.61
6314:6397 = 10.62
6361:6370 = 10.26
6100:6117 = 10.78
